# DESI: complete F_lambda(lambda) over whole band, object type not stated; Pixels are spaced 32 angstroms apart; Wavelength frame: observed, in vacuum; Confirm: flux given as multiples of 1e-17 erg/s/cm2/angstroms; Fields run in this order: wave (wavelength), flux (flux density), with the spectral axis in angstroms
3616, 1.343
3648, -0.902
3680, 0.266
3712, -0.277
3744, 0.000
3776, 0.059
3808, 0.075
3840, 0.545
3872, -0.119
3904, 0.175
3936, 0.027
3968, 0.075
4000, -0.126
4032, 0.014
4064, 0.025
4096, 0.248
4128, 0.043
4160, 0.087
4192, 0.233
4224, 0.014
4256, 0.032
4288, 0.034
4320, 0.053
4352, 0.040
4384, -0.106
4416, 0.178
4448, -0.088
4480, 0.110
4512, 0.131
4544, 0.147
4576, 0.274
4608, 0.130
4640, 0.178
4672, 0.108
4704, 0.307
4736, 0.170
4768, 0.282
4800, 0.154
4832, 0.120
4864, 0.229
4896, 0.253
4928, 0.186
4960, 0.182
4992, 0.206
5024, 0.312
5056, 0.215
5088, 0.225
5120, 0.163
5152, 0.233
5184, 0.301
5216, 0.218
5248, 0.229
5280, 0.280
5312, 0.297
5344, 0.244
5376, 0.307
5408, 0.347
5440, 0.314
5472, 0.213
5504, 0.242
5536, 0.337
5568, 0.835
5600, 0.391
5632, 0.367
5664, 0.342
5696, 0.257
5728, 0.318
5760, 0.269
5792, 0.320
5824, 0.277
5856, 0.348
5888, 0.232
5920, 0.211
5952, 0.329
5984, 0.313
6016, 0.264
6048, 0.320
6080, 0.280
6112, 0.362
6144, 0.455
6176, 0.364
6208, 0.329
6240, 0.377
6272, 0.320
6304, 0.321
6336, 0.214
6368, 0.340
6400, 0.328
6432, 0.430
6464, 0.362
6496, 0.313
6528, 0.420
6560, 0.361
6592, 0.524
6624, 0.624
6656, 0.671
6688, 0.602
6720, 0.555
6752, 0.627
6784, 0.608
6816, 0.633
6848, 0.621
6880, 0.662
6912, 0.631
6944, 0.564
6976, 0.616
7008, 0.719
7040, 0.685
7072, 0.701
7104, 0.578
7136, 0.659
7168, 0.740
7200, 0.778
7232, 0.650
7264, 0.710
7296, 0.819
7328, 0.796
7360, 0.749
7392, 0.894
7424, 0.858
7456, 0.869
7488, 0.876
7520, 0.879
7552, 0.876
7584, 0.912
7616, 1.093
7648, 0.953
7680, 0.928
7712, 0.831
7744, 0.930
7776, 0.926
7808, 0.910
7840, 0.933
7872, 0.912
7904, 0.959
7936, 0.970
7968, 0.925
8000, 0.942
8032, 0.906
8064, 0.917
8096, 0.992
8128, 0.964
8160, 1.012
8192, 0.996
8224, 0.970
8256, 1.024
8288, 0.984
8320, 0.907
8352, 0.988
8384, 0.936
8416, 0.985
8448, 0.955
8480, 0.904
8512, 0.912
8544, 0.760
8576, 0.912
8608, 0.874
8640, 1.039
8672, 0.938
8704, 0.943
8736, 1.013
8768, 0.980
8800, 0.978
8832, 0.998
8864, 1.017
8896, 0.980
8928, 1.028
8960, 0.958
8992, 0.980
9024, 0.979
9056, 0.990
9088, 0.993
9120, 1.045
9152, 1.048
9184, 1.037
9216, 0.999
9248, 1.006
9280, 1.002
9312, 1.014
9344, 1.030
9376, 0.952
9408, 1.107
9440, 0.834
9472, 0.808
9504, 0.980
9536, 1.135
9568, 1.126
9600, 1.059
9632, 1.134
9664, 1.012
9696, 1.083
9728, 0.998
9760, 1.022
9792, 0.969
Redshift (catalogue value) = 0.65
